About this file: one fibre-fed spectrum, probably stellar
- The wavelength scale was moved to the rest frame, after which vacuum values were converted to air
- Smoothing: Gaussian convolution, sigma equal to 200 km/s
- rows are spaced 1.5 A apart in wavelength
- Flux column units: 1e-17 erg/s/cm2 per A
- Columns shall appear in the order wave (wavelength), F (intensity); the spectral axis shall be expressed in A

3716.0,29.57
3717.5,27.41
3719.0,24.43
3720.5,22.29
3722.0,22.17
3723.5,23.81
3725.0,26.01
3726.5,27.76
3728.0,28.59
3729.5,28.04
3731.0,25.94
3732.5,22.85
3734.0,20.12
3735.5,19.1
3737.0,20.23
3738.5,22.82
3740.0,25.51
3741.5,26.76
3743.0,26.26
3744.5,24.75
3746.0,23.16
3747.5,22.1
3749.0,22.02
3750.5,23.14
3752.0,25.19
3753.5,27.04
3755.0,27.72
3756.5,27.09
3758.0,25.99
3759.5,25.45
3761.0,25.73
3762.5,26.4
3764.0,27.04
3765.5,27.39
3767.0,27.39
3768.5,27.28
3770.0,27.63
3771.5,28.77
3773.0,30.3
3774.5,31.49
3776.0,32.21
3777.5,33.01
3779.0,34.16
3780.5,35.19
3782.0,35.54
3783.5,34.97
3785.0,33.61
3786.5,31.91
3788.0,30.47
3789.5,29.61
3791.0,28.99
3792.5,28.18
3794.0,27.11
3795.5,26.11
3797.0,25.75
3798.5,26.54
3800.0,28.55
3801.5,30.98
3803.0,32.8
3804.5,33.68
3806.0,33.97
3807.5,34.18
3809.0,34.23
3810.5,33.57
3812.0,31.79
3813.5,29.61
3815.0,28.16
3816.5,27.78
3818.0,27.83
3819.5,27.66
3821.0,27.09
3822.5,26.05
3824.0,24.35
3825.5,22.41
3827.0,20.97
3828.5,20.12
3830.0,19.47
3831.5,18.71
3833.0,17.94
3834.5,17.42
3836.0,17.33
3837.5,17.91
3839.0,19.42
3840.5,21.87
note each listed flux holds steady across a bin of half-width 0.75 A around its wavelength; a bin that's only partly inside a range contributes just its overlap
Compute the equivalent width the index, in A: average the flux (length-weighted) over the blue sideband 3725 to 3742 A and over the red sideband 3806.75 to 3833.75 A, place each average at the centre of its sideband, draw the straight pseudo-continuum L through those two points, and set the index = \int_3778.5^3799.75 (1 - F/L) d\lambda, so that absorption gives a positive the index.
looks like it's -4.12 A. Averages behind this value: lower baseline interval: 24.4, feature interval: 30.5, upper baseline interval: 26.2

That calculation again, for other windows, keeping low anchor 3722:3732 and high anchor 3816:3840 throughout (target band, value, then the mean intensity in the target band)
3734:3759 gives 1.2 A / 24.2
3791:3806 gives -3.8 A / 29.1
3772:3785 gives -5.0 A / 33.3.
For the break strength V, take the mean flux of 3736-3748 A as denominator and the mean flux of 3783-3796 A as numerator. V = 1.26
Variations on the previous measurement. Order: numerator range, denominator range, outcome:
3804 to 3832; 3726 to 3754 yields 1.13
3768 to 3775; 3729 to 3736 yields 1.25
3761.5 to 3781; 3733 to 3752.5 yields 1.29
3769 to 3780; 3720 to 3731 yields 1.21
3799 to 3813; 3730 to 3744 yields 1.39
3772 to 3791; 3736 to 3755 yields 1.35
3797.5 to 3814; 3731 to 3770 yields 1.28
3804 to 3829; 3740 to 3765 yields 1.12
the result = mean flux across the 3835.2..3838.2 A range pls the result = 17.6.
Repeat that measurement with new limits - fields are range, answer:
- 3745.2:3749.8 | 22.5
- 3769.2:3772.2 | 28.2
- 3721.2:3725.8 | 24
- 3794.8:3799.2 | 26.1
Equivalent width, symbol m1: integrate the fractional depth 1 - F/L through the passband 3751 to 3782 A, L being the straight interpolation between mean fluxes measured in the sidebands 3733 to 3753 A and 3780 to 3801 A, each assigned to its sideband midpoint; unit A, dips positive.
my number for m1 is -2.38 A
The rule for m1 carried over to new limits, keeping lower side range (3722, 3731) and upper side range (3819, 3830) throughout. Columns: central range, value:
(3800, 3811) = -4.0 A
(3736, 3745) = 0.6 A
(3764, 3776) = -1.7 A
